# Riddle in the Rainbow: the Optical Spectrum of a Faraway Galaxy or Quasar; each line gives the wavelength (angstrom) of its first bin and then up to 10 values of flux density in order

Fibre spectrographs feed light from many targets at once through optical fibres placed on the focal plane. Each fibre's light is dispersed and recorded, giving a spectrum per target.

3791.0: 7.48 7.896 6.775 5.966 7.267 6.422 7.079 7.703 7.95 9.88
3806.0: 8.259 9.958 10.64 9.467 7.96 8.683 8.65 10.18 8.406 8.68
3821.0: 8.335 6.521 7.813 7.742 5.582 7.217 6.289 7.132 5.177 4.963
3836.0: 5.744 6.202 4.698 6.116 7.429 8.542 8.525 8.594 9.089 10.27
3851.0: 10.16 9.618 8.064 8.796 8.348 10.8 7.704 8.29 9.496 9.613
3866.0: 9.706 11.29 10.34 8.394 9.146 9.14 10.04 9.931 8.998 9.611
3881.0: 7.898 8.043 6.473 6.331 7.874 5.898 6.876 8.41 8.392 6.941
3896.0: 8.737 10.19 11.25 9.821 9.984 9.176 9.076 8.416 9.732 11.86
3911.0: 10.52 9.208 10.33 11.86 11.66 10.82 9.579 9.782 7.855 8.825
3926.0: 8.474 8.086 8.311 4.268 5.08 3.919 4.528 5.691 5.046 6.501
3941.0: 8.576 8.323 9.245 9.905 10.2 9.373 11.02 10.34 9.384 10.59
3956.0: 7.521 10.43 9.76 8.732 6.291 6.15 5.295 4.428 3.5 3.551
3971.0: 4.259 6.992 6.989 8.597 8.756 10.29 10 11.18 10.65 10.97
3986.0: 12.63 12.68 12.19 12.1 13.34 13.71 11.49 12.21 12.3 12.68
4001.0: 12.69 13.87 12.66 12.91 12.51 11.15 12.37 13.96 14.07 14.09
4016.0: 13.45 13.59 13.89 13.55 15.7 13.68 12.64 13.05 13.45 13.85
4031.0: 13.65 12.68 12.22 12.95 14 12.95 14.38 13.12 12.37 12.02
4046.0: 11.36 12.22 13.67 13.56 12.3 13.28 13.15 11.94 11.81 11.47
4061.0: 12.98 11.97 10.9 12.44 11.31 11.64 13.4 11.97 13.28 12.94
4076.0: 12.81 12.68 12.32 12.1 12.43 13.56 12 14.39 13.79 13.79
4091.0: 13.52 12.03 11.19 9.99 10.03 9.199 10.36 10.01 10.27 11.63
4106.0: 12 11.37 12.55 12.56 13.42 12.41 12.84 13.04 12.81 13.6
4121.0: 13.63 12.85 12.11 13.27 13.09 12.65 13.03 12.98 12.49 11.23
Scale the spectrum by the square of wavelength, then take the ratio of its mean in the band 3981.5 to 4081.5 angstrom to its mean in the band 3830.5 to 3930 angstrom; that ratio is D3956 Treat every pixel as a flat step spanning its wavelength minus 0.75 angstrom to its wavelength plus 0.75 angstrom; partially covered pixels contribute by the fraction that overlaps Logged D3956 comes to 1.6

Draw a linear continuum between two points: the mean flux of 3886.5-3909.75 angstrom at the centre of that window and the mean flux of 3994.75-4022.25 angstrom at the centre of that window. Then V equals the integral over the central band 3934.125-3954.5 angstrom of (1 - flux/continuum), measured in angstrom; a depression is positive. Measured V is 4.4 angstrom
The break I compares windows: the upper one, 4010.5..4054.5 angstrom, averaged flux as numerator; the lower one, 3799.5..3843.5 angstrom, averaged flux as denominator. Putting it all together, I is 1.74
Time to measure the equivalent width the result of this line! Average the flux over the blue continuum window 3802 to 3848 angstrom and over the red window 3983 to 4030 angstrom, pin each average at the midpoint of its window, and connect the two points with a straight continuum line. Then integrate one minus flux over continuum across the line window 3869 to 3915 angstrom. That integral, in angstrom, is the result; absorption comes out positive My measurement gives 3.5 angstrom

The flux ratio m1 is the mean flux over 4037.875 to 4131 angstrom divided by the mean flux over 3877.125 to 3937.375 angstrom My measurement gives 1.46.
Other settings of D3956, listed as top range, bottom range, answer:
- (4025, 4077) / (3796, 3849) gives 1.85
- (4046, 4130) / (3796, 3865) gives 1.75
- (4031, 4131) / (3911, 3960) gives 1.55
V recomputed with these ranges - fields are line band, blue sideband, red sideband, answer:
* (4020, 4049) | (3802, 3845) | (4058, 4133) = -4.9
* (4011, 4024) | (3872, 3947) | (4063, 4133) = -4.0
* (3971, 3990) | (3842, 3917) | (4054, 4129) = 1.2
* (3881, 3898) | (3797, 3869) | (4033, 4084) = 3.0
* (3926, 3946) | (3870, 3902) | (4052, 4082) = 5.9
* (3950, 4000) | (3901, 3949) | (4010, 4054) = 6.7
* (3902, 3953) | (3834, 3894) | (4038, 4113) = 4.4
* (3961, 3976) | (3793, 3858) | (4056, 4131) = 6.8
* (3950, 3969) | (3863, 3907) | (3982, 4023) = 6.0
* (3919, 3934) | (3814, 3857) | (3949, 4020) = 2.9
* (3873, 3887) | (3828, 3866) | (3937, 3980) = -1.0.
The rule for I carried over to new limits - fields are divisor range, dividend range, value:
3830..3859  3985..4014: 1.64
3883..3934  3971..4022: 1.37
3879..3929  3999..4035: 1.47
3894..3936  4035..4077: 1.42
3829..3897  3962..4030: 1.36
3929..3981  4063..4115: 1.61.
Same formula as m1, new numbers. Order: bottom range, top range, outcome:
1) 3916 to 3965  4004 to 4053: 1.60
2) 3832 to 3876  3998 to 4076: 1.53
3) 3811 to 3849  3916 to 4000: 1.19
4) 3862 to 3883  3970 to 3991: 1.04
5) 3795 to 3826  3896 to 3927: 1.19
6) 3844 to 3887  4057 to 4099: 1.36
